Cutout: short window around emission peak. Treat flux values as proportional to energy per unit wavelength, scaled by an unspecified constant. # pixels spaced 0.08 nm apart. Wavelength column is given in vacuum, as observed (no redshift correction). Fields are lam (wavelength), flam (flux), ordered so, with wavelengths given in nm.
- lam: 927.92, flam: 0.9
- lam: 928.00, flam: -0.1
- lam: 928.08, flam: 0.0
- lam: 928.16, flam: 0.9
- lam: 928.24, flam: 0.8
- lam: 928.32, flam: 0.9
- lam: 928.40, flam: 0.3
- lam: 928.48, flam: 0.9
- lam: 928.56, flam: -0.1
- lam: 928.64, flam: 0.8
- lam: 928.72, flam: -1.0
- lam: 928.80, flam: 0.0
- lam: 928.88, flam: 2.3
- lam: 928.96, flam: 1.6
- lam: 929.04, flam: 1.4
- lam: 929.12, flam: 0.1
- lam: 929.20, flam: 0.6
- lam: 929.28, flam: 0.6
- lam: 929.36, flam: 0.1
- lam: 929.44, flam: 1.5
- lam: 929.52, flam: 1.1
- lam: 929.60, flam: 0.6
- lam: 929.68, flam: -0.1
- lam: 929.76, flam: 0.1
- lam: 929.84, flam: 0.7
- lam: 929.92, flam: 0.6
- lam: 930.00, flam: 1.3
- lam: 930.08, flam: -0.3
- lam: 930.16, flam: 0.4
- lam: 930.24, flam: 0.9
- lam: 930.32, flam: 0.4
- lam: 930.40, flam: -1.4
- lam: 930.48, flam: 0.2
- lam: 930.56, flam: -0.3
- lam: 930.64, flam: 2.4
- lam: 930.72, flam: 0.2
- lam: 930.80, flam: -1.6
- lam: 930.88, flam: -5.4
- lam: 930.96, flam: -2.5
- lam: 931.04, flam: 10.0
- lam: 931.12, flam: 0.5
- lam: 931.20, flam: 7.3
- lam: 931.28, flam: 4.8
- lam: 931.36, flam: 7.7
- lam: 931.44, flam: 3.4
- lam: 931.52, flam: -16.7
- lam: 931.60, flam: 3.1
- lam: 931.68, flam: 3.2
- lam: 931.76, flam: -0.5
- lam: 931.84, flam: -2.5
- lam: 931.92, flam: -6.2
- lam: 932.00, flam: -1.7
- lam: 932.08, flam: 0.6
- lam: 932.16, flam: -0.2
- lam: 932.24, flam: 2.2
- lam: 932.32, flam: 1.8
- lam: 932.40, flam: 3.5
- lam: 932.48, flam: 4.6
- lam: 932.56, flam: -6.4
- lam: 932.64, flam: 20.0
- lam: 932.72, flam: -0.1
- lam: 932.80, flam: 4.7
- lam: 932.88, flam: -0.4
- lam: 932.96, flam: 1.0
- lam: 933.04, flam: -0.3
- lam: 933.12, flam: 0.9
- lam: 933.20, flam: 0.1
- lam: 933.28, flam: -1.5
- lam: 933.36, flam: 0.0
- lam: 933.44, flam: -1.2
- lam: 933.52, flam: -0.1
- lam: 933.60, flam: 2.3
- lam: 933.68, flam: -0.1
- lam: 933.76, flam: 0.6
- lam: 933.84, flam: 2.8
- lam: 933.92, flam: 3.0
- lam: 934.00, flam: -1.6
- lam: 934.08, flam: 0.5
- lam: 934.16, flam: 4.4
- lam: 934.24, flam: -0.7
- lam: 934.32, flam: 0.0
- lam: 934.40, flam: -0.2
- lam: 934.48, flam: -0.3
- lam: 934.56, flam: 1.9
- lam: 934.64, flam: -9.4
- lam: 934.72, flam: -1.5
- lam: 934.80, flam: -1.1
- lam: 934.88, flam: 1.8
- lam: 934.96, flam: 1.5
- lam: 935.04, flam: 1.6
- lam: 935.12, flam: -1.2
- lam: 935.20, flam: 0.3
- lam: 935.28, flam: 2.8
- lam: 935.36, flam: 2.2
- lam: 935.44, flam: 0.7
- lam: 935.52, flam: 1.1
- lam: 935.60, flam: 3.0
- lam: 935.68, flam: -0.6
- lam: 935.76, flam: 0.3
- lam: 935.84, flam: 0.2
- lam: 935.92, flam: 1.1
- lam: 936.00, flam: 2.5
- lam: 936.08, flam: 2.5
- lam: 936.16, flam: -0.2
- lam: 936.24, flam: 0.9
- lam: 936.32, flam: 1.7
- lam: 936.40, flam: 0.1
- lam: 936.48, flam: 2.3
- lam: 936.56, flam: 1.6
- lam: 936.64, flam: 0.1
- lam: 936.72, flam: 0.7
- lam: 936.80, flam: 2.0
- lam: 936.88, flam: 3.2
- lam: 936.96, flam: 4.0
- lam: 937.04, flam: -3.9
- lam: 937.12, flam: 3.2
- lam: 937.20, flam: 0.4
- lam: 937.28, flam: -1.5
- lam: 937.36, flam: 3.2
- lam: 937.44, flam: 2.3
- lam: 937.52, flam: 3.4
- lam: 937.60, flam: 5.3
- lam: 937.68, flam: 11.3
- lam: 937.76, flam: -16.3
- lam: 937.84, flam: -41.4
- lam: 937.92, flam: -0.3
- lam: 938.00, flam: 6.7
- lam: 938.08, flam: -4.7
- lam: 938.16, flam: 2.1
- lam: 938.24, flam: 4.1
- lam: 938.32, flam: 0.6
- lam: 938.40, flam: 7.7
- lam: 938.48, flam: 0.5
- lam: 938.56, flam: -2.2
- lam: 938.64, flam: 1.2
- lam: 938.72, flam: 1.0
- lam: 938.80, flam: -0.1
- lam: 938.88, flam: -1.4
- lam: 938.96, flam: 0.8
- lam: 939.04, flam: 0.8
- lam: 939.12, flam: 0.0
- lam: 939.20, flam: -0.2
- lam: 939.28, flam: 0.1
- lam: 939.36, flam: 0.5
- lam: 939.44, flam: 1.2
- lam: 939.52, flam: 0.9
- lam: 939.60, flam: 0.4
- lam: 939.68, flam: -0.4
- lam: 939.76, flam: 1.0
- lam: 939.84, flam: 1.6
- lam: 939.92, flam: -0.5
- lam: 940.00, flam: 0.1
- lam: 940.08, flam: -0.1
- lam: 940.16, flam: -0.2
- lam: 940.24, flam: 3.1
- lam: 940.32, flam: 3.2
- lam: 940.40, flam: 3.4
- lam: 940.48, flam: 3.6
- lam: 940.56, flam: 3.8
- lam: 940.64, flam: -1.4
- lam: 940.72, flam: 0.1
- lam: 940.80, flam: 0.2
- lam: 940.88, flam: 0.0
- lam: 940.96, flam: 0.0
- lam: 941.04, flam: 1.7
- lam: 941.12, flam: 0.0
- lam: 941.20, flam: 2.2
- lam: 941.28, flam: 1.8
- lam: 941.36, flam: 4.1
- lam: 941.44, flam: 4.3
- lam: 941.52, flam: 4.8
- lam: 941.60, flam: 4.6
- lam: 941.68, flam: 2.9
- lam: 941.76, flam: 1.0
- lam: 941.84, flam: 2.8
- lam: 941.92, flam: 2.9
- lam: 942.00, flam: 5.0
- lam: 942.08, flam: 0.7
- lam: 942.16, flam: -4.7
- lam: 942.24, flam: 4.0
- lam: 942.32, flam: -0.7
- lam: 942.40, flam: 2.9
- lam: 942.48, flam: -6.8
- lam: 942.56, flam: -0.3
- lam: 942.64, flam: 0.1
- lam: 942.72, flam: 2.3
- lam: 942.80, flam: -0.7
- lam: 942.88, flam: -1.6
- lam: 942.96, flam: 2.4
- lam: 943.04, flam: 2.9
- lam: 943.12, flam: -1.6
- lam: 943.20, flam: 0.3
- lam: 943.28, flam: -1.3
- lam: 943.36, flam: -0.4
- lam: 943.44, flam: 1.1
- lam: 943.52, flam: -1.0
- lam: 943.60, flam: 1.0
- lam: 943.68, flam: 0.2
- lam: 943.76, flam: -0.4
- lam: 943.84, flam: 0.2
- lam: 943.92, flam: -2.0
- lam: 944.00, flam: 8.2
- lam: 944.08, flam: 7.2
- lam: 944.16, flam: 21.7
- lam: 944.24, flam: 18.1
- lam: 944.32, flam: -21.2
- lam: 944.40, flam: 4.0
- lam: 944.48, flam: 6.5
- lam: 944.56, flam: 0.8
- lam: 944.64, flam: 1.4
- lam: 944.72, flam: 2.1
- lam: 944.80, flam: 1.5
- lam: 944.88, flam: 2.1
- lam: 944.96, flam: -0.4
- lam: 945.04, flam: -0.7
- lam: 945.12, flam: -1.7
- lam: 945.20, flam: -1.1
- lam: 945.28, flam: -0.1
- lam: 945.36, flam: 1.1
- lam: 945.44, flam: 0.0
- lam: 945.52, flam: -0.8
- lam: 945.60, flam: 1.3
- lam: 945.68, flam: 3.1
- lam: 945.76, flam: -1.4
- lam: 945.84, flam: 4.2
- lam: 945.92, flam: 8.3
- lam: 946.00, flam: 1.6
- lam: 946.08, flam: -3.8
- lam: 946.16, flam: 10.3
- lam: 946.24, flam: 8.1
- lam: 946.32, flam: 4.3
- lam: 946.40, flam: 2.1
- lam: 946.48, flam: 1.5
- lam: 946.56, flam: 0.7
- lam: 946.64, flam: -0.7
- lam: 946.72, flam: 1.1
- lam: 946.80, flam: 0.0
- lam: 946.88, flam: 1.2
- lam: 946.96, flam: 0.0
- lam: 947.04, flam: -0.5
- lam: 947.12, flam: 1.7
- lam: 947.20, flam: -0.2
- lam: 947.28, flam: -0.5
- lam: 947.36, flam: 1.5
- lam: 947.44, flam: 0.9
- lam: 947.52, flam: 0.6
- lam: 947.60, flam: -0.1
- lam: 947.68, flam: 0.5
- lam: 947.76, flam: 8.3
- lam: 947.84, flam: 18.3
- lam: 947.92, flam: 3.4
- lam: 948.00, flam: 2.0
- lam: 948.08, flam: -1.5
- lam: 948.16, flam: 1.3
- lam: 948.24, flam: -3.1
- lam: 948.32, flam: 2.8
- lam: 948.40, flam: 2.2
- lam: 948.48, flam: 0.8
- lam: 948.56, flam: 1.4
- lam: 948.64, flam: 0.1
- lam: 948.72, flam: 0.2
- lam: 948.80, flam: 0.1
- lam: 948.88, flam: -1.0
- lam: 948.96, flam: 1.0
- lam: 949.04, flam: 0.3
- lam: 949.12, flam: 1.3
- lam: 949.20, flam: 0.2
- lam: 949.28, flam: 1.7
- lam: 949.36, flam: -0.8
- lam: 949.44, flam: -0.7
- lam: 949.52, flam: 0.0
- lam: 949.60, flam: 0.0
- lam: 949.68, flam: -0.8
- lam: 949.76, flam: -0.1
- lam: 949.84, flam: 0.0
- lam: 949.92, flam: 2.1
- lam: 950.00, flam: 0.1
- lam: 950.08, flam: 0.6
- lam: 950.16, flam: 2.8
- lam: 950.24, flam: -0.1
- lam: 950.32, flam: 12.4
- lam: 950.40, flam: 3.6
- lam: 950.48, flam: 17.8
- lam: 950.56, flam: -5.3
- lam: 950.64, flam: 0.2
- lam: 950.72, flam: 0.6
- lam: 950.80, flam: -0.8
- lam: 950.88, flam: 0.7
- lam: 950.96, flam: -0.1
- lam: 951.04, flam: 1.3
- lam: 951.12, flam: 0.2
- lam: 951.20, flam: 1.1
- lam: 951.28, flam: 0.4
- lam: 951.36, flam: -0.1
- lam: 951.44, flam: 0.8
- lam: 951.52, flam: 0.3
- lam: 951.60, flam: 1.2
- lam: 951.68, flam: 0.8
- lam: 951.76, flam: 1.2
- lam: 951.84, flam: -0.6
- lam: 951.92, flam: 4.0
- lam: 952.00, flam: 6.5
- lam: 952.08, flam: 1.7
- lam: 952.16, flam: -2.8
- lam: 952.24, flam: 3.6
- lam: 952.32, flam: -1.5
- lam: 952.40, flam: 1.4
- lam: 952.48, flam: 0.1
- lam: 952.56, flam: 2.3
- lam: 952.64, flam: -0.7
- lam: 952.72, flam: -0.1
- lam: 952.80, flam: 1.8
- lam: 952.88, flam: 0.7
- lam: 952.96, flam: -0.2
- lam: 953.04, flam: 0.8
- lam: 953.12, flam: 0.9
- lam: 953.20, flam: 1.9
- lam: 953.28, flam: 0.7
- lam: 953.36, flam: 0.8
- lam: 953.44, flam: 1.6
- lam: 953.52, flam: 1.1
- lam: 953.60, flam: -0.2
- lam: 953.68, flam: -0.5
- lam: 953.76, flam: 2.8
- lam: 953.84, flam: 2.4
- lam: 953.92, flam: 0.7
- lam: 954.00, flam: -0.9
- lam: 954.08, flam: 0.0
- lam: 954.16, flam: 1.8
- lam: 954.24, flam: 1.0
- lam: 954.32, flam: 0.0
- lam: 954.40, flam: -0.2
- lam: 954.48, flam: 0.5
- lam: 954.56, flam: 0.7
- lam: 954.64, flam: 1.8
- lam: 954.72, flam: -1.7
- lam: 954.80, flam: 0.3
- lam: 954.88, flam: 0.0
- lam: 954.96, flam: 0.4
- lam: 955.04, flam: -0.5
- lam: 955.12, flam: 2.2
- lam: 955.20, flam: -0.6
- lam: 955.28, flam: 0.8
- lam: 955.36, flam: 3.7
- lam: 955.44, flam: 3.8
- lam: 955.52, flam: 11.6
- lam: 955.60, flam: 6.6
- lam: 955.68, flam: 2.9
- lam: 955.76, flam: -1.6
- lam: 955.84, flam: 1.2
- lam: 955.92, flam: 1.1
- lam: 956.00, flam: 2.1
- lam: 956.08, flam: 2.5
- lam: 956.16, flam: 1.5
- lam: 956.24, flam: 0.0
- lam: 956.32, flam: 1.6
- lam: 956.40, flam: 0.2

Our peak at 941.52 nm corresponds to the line [O III]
